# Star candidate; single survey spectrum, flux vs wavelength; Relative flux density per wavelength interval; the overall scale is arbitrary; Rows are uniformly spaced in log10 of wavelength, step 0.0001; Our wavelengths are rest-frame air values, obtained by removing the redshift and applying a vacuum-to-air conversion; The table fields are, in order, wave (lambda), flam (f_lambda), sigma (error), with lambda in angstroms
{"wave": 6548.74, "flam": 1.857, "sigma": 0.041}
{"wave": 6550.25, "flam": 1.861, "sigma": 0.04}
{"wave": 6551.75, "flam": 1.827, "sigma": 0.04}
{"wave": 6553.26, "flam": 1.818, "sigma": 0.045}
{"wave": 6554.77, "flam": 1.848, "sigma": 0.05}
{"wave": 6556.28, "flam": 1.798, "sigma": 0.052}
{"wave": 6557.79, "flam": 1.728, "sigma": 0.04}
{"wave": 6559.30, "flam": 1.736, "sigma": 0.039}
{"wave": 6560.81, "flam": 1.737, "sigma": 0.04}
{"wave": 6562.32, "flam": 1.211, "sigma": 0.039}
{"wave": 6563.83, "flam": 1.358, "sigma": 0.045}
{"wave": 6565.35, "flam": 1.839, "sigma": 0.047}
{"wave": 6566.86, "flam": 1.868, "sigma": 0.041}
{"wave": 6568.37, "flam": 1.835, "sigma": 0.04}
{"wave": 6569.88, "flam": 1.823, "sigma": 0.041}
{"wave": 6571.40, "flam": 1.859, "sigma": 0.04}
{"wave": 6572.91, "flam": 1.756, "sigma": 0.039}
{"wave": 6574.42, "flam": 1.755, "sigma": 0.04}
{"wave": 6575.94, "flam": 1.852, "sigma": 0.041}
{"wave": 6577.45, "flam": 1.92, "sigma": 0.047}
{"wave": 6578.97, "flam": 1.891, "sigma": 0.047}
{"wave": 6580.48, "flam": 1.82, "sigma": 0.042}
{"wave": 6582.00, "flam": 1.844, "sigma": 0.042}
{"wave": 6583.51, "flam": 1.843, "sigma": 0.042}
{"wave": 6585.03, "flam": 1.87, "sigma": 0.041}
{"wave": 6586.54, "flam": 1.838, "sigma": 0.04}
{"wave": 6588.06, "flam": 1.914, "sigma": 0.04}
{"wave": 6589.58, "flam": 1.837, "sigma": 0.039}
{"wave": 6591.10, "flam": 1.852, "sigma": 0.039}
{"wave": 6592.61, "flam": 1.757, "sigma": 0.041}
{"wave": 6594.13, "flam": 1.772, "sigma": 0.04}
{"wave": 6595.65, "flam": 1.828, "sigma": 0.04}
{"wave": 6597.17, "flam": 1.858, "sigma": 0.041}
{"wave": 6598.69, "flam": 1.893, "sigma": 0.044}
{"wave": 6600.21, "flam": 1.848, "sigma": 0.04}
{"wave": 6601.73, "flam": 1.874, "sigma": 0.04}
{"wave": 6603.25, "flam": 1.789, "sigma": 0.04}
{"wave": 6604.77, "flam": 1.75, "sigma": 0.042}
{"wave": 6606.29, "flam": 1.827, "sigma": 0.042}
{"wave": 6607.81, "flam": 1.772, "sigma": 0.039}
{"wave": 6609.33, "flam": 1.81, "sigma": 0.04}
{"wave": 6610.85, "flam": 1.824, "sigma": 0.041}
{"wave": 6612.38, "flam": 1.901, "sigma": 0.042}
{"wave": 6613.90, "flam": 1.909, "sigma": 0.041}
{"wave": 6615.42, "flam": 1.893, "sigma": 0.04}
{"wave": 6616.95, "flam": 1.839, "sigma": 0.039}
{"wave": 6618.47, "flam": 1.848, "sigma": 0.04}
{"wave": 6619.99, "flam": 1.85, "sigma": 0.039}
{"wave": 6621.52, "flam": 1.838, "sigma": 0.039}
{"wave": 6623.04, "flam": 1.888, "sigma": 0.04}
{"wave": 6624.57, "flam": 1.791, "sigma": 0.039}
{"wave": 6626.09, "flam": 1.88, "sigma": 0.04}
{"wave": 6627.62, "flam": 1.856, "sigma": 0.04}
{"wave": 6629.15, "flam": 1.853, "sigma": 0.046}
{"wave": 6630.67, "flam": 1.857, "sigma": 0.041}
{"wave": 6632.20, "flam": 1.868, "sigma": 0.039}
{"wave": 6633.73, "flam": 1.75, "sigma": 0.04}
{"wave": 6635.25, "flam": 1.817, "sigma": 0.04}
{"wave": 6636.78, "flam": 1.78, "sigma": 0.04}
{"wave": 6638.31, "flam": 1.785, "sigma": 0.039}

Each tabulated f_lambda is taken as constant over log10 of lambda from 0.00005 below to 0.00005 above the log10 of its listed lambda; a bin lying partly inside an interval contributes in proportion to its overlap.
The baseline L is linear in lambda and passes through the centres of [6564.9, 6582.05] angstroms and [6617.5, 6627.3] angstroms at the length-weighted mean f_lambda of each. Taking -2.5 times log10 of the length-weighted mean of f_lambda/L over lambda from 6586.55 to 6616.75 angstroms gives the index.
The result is 0.00 mag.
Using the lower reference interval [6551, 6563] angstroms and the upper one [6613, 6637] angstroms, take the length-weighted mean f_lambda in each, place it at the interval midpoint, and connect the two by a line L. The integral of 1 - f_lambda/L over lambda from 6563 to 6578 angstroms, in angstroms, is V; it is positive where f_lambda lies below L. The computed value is -0.34 angstroms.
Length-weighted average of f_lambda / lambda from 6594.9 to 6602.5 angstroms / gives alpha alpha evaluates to 1.86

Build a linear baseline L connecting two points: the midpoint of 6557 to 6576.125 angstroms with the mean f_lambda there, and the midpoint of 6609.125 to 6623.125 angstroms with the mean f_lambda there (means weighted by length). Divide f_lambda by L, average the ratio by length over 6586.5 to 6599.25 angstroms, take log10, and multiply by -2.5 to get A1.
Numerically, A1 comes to -0.03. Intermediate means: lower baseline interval 1.72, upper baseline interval 1.86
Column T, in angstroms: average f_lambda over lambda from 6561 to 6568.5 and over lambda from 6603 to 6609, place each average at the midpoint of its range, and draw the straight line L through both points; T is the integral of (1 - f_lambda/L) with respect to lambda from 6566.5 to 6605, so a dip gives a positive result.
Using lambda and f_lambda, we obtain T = -3.10 angstroms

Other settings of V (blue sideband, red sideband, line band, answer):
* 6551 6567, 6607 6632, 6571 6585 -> -0.73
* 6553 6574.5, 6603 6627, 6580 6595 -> -0.47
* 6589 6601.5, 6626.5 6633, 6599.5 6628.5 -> 0.07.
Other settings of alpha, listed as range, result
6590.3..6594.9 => 1.79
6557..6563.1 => 1.6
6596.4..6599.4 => 1.87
